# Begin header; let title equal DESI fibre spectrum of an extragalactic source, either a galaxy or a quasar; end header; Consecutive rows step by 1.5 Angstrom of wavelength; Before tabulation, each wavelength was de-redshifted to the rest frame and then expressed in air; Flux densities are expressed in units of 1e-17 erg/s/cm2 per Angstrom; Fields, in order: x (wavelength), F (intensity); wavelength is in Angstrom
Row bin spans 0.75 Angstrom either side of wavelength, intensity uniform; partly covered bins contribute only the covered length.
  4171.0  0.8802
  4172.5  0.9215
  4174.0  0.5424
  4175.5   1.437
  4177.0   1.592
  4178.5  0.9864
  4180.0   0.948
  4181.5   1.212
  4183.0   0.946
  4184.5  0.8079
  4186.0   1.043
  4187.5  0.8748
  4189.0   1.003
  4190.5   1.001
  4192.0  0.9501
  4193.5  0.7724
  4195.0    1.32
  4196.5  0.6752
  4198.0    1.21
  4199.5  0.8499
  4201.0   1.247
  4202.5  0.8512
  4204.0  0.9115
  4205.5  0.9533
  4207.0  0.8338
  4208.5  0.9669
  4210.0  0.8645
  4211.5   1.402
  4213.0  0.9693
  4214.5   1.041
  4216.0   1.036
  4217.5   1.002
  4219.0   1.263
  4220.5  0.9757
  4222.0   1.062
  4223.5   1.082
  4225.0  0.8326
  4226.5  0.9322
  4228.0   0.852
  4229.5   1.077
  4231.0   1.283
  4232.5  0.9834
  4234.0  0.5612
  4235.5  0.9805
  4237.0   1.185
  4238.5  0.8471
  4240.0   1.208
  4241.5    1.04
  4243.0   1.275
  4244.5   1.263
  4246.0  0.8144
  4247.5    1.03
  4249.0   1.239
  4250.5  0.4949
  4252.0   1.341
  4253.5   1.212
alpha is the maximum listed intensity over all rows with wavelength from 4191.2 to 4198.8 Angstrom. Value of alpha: 1.32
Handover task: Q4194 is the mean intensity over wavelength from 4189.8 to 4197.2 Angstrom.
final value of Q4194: 0.945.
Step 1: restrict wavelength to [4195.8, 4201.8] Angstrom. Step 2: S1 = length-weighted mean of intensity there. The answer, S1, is 0.997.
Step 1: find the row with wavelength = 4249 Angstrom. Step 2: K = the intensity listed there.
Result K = 1.239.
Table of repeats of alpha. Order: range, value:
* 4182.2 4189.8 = 1.043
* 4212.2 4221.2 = 1.263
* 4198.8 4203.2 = 1.247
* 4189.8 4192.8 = 1.001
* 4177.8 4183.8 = 1.212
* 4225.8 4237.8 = 1.283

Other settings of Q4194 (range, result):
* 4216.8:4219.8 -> 1.13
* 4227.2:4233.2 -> 1.05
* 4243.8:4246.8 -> 1.03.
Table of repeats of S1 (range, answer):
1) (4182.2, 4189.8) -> 0.937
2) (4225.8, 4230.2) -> 0.953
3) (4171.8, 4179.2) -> 1.1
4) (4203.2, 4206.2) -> 0.931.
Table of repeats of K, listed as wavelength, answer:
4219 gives 1.263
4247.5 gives 1.03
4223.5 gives 1.082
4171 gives 0.8802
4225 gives 0.8326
